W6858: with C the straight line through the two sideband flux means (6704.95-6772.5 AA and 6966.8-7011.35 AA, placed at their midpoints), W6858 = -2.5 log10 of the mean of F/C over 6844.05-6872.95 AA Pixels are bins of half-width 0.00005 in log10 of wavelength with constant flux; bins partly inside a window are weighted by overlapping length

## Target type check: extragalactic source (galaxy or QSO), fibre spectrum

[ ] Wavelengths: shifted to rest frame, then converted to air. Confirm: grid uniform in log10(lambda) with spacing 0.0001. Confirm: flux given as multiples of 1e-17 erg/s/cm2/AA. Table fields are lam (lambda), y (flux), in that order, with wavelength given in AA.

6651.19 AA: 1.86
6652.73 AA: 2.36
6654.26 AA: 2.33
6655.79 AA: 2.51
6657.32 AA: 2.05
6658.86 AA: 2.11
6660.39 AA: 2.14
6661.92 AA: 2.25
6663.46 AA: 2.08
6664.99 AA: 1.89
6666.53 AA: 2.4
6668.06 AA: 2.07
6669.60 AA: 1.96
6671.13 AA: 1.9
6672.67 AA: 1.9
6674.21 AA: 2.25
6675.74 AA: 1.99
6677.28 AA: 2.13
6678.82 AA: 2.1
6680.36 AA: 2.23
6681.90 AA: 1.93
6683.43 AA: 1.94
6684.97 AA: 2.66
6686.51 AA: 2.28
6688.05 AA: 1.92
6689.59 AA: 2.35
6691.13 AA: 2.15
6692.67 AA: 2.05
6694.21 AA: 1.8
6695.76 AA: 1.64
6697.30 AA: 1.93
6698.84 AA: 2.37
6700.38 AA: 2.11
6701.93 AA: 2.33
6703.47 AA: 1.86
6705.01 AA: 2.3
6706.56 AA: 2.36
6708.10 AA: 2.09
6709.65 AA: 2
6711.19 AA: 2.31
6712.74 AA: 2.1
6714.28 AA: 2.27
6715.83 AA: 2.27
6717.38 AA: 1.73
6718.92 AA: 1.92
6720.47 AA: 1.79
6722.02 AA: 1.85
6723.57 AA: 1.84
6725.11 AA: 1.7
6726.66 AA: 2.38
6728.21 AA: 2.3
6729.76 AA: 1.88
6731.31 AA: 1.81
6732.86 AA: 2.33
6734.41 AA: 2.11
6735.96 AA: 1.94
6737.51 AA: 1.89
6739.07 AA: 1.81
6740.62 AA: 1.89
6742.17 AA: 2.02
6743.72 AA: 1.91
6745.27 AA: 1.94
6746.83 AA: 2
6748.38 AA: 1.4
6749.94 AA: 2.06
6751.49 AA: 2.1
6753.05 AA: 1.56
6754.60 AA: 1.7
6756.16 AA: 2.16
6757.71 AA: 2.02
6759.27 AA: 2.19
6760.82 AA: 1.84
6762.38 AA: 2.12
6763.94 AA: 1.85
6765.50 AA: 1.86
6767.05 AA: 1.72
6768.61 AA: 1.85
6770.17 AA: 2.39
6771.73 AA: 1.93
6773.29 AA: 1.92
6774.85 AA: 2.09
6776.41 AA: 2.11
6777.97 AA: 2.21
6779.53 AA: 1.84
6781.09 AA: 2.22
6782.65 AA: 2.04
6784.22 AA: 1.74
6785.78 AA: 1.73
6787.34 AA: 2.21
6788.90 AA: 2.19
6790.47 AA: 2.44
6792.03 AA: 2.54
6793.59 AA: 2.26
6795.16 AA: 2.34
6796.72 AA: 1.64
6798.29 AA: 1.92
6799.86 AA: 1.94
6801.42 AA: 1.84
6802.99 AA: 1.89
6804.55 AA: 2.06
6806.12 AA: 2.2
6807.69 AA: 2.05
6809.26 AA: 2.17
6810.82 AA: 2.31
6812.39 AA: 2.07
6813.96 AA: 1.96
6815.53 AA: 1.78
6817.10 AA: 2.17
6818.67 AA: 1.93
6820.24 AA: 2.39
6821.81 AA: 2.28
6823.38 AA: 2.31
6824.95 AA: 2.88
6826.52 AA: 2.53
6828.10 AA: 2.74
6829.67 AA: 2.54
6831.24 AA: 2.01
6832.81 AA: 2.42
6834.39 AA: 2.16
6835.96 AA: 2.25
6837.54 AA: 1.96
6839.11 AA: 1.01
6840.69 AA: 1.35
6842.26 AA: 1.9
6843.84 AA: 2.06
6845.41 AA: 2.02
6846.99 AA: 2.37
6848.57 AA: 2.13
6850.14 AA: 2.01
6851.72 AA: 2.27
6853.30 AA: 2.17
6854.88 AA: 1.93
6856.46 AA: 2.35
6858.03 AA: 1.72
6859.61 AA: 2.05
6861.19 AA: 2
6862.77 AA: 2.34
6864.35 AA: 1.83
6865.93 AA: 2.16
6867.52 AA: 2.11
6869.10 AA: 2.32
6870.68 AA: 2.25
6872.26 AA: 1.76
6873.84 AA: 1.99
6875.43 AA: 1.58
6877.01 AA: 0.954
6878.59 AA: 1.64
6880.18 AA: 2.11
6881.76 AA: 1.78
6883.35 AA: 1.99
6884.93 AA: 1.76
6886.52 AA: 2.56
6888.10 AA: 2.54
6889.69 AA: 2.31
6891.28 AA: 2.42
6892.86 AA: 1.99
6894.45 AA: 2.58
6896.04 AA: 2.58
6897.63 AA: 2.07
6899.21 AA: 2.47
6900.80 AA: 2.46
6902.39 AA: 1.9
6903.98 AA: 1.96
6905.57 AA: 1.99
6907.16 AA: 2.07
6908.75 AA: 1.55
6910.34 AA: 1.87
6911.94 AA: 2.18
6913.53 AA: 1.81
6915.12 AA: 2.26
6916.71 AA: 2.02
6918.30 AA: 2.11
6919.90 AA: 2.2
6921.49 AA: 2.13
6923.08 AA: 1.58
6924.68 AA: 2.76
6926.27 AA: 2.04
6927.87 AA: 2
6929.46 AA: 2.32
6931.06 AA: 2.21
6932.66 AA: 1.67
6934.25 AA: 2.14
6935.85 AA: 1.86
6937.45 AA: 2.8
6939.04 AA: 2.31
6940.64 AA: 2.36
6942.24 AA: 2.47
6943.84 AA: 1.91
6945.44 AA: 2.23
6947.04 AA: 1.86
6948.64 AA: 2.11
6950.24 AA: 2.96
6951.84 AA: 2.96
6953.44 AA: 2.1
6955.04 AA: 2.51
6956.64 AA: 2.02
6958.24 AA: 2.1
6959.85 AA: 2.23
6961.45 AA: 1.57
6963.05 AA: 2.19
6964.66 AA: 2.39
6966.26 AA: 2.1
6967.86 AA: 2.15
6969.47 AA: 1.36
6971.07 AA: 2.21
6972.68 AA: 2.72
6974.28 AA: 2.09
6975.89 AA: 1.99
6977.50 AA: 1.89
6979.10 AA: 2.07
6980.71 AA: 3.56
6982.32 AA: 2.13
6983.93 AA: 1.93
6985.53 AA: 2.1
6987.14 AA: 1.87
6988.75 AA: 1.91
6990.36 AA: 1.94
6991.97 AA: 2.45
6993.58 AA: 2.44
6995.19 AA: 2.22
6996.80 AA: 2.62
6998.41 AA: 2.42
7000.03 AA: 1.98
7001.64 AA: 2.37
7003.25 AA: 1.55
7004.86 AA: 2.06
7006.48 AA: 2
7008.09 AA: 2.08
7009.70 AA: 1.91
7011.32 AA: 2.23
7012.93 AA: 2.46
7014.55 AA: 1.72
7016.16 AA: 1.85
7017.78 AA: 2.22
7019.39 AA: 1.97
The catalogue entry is -0.02 mag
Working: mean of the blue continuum 1.98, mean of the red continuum 2.15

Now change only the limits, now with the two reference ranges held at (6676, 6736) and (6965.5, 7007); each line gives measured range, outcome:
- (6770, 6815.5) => 0.02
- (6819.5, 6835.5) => -0.15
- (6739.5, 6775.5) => 0.09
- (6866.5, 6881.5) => 0.15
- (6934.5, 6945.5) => -0.06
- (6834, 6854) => 0.08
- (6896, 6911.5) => 0.03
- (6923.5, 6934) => 0.00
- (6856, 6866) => 0.04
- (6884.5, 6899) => -0.10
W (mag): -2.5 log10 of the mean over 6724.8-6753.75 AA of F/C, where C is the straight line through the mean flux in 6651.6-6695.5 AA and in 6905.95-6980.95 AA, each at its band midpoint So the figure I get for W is 0.10 mag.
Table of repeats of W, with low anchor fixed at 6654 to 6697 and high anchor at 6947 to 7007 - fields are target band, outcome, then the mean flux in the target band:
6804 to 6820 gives 0.032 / 2.08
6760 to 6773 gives 0.098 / 1.95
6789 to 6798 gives -0.041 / 2.22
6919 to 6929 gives 0.026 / 2.13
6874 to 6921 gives 0.057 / 2.06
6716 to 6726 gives 0.152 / 1.84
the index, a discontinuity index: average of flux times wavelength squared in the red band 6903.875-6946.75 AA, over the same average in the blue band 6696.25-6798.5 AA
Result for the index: 1.1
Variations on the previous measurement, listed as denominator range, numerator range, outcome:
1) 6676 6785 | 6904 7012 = 1.14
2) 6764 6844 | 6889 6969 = 1.08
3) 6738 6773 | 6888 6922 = 1.17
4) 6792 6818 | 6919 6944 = 1.10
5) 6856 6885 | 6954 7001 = 1.16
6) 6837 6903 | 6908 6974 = 1.08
